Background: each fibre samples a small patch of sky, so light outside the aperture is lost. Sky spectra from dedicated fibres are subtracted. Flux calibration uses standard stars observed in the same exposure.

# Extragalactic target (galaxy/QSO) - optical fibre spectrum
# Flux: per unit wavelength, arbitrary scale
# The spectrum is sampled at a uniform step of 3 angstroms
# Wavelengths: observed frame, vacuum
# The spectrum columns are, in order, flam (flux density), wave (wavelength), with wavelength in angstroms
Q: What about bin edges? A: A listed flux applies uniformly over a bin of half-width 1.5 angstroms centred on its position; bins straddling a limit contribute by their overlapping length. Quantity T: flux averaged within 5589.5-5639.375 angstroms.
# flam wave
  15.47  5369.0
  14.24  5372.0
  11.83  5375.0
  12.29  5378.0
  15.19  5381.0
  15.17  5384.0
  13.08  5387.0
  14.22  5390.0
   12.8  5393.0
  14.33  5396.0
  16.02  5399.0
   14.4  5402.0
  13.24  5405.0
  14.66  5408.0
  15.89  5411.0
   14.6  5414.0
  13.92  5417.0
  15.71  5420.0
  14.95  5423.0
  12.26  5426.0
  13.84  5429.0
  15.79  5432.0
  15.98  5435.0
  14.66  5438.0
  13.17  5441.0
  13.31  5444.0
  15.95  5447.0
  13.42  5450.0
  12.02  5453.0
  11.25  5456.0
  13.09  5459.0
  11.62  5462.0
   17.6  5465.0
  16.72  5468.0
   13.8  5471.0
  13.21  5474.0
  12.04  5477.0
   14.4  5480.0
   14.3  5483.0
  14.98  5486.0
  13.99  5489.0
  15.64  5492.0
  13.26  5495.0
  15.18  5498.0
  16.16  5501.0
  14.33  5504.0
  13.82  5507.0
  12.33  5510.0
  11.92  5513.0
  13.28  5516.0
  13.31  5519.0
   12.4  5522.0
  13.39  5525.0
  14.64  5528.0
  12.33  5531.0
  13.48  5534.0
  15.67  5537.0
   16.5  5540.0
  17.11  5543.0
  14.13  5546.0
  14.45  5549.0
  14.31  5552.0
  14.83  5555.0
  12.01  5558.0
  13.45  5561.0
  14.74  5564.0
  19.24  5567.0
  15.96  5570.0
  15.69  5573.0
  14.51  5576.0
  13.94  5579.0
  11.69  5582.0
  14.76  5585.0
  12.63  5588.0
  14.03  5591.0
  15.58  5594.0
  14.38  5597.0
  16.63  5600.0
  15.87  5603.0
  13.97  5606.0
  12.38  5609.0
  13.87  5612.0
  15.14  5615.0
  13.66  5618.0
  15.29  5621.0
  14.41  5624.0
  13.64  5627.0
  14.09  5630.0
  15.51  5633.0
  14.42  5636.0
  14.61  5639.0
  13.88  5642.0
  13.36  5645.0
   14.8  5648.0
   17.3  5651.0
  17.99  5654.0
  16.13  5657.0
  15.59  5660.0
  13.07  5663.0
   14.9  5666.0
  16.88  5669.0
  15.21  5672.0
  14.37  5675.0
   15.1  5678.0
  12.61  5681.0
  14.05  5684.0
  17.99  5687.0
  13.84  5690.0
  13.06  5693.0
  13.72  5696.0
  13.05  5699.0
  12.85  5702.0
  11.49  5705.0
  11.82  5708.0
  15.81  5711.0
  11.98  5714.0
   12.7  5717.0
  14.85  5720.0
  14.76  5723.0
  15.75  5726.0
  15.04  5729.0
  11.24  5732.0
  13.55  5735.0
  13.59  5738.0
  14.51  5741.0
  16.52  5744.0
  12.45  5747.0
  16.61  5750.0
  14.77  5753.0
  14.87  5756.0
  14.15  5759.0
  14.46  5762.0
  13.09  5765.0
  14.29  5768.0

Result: 14.6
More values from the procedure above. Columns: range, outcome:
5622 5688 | 15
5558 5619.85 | 14.5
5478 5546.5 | 14.2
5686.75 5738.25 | 13.6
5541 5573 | 15.1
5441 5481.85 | 13.7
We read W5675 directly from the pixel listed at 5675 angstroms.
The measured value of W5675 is 14.37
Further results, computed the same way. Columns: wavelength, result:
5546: 14.13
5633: 15.51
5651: 17.3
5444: 13.31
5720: 14.85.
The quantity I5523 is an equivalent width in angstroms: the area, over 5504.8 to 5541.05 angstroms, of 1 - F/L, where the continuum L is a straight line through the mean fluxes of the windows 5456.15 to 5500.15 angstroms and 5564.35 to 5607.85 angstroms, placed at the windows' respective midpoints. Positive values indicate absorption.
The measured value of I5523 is 2.3 angstroms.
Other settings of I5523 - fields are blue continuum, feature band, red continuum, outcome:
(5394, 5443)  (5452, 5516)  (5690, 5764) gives 2.3 angstroms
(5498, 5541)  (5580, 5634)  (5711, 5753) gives -1.2 angstroms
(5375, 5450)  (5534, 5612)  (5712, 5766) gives -2.4 angstroms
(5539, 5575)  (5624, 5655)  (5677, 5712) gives -1.3 angstroms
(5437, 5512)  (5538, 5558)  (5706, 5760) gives -1.4 angstroms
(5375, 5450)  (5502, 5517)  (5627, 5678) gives 1.4 angstroms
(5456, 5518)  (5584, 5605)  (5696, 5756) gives -1.3 angstroms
